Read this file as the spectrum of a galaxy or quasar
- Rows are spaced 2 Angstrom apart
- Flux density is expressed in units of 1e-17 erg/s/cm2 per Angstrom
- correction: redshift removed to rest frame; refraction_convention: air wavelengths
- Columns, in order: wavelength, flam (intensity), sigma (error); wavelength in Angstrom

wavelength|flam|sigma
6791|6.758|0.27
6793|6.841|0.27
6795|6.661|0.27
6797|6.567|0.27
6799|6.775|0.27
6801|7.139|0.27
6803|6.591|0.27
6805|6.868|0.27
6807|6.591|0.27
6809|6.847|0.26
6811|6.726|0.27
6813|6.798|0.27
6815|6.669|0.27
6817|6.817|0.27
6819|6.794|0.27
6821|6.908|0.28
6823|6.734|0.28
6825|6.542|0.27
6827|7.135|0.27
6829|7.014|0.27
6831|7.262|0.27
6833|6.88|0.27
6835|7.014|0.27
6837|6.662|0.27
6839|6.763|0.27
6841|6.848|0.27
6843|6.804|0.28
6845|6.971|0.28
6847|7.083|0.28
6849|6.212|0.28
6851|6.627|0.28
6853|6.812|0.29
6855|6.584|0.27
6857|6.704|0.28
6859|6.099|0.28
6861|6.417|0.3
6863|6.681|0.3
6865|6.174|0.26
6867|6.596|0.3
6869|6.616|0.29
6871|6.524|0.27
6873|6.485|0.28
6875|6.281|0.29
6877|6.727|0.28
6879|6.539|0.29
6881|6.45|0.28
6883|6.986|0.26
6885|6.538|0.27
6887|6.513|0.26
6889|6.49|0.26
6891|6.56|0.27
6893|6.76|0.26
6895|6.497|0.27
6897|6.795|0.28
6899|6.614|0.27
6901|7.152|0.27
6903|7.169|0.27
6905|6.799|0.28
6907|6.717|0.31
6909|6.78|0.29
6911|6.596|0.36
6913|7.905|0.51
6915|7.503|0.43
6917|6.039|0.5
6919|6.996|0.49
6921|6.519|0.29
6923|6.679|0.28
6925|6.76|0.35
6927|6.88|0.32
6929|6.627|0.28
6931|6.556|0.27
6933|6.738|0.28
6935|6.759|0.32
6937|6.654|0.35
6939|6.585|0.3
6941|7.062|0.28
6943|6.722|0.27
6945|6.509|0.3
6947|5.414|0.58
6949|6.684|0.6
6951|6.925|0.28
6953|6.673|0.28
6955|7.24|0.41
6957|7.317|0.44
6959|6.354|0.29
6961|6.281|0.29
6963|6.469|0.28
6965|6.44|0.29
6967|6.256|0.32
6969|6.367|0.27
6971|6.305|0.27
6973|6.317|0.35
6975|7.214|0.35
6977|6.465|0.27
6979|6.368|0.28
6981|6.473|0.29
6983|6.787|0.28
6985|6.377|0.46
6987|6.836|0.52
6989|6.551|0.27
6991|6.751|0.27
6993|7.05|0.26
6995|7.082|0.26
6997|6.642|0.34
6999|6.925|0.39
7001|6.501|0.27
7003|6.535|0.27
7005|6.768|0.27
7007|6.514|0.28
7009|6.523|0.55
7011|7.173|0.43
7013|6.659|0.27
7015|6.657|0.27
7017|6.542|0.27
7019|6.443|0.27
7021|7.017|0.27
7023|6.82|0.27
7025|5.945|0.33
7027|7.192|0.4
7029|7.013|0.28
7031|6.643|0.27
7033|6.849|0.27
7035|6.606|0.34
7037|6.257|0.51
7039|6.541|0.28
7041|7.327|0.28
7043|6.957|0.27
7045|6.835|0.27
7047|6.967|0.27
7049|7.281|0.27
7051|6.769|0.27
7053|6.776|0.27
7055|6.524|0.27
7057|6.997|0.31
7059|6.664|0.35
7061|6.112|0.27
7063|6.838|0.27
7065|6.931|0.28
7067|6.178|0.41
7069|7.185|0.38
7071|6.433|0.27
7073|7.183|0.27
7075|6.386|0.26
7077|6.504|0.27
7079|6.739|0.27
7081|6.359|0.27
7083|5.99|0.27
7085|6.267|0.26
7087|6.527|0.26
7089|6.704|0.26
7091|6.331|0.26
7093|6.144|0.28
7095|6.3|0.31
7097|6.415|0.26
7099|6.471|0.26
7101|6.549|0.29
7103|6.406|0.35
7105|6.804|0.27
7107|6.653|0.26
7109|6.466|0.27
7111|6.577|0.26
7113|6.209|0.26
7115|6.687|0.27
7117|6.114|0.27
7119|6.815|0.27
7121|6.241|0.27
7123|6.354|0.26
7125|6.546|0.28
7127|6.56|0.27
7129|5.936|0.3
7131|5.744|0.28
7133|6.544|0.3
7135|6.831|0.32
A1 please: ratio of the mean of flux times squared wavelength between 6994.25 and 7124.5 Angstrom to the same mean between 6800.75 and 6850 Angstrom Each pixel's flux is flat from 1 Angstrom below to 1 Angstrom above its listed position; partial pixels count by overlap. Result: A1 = 1.04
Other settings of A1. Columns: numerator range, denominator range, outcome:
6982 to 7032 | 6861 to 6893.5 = 1.06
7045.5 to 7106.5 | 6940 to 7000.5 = 1.03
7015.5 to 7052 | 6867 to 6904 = 1.06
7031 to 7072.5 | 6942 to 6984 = 1.06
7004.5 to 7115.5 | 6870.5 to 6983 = 1.03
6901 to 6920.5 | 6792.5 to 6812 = 1.06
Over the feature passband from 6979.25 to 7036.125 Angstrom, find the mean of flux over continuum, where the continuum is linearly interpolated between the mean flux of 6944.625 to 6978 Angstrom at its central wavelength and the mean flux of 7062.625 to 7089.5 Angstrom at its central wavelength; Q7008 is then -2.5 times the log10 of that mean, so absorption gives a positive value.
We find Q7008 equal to -0.024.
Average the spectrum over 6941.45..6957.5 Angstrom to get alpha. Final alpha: 6.68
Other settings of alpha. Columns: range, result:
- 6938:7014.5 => 6.63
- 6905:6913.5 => 6.92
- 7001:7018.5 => 6.66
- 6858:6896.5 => 6.53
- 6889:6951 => 6.73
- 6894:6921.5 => 6.87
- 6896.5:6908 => 6.88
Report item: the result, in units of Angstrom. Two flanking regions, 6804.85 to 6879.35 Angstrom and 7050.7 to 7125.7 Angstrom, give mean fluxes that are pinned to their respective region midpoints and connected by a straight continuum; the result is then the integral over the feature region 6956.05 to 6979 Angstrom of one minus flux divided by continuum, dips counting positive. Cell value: 0.3 Angstrom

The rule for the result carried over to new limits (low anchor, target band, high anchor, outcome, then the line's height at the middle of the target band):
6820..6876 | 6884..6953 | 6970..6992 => -0.9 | 6.64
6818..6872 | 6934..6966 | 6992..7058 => 0.6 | 6.75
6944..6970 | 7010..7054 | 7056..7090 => -1.4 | 6.57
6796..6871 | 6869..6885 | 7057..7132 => 0.3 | 6.69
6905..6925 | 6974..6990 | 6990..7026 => 0.3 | 6.74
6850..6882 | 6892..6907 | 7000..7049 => -0.6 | 6.56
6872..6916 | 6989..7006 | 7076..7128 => -0.4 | 6.61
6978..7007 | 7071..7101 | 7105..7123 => 0.3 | 6.53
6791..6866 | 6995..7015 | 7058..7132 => -0.5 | 6.56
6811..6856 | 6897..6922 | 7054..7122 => -0.6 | 6.73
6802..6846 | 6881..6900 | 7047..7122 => 0.4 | 6.76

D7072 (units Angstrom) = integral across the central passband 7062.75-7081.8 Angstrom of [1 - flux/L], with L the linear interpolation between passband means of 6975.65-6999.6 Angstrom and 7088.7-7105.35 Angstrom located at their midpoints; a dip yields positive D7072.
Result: -0.5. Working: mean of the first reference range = 6.7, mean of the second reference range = 6.43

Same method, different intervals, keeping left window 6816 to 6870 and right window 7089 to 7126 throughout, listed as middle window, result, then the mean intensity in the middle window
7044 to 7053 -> -0.6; 6.94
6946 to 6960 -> -0.1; 6.66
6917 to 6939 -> -0.1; 6.68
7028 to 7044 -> -0.6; 6.77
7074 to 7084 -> 0.1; 6.4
